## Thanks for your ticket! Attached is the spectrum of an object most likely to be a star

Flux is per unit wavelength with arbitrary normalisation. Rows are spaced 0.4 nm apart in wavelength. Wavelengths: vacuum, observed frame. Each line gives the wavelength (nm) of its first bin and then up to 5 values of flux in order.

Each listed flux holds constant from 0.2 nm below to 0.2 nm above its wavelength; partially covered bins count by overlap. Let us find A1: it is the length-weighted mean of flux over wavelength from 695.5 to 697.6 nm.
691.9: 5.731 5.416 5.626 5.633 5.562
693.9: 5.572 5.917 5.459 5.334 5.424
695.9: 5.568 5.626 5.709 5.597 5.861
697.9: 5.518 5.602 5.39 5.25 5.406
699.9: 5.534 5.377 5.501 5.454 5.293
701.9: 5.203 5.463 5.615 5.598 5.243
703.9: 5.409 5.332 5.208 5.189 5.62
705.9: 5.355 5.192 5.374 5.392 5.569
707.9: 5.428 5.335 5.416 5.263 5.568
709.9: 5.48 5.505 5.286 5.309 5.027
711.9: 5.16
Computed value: 5.64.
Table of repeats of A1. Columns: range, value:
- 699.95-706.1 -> 5.39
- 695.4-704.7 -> 5.47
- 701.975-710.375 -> 5.4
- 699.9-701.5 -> 5.44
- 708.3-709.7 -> 5.4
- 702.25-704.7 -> 5.42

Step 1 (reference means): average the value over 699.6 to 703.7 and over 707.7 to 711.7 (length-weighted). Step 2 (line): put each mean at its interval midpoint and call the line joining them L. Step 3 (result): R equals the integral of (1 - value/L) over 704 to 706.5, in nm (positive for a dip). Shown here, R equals 0.036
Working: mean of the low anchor 5.43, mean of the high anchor 5.36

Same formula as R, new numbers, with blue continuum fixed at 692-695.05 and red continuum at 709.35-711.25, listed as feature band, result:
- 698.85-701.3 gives 0.047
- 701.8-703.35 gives 0.007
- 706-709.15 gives 0.046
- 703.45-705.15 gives 0.062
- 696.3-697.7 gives -0.038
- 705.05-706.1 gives 0.011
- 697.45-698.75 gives -0.009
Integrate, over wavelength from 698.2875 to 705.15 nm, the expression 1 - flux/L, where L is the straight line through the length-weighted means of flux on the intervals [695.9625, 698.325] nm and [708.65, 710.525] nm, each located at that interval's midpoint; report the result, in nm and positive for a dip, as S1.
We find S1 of 0.23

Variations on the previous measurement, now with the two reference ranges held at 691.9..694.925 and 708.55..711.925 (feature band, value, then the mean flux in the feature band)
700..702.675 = 0.04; 5.4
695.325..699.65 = 0.00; 5.54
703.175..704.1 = 0.01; 5.36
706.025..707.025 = 0.02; 5.3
